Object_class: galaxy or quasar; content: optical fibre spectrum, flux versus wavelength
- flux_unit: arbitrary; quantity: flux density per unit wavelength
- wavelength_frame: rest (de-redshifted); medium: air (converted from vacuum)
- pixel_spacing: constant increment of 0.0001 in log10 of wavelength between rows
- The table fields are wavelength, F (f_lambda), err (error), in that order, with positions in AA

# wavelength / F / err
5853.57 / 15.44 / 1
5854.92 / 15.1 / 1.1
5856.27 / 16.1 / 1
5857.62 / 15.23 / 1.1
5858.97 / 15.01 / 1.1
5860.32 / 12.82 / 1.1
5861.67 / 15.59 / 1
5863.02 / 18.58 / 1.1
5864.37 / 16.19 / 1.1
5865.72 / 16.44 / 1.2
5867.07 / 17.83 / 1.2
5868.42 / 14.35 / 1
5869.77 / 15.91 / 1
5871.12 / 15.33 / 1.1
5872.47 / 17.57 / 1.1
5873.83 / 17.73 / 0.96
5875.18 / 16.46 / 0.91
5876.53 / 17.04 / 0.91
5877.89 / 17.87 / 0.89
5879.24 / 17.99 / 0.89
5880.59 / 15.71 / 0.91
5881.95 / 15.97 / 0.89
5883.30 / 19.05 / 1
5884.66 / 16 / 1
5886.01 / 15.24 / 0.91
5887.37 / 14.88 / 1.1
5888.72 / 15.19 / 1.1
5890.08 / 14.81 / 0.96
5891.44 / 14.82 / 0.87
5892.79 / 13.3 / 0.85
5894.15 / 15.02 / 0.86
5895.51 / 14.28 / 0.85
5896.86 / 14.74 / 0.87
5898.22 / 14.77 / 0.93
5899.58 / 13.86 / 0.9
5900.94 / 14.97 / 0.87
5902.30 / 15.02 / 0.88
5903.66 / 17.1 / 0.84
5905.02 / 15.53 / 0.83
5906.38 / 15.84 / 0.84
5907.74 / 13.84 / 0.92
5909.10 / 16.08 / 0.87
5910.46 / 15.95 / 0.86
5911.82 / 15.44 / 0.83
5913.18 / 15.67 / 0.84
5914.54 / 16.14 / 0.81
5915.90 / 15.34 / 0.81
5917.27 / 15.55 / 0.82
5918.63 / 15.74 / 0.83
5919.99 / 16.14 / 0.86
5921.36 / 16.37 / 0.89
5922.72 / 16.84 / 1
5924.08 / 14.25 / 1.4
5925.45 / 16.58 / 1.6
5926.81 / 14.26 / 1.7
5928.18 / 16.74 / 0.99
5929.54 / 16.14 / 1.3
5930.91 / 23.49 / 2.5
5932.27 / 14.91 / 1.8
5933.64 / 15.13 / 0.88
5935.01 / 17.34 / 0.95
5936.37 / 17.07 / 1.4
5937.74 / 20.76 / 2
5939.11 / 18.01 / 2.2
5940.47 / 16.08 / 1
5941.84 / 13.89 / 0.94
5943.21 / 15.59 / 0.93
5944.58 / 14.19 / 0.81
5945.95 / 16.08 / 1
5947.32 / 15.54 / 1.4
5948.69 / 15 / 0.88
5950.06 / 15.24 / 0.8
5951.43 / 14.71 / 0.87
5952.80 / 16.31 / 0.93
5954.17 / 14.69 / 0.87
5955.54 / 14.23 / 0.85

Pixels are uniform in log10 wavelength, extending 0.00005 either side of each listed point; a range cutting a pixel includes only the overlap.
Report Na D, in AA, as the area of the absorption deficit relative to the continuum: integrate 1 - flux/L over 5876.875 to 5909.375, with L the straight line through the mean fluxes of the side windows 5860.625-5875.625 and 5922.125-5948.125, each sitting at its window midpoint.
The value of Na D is 1.9 AA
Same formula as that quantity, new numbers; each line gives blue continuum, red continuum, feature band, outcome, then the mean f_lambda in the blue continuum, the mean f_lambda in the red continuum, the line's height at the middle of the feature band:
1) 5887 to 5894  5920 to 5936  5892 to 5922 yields 0.33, 14.6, 16.5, 15.5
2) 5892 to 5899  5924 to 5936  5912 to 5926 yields 0.10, 14.4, 16.7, 16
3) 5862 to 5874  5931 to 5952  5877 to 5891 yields 0.20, 16.6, 16.2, 16.5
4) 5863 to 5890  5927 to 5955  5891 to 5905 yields 1.36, 16.5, 16.3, 16.4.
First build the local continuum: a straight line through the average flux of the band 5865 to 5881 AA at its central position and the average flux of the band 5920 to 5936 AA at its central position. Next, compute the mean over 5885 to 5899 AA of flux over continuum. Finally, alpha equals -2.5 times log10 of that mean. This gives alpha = 0.133 mag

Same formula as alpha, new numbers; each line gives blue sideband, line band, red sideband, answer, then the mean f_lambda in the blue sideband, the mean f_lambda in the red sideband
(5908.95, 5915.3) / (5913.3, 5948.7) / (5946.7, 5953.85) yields -0.05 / 15.8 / 15.3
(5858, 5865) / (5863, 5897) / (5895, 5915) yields -0.04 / 15.6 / 15.3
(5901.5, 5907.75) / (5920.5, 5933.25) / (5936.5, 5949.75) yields -0.04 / 15.6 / 16.1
